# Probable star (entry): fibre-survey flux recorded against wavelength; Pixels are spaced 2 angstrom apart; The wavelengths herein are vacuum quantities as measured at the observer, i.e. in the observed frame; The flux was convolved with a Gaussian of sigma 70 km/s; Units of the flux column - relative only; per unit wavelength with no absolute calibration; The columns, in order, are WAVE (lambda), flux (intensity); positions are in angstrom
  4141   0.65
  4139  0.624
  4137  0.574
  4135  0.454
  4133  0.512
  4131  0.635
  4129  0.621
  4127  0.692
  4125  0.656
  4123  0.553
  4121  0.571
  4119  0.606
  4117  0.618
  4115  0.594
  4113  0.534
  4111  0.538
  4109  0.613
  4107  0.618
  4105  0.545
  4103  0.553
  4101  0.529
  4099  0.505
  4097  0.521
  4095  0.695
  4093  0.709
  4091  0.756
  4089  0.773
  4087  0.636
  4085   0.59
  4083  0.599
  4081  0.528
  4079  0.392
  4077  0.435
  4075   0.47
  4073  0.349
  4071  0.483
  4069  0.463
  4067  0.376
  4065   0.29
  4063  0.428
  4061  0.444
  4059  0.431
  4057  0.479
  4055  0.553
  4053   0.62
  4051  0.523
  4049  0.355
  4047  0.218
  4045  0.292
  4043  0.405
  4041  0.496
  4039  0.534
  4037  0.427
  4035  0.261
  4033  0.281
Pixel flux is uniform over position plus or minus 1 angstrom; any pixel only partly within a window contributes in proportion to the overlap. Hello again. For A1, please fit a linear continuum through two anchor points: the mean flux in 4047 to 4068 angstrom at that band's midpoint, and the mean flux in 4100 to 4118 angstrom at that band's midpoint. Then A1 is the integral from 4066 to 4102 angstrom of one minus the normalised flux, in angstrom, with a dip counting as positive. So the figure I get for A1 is -2.5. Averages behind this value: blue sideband 0.439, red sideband 0.571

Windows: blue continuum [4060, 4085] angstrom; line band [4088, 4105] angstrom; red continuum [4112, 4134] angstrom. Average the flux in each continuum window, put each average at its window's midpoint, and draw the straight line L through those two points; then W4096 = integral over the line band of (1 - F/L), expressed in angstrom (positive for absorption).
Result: -3.6 angstrom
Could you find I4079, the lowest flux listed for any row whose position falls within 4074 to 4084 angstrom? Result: 0.392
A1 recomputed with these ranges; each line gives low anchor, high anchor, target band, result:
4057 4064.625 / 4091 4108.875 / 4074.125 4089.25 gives -0.7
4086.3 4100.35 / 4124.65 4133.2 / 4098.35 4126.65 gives 2.8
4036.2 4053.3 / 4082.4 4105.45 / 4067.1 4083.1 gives 2.7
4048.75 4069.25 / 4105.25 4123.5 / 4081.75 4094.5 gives -3.7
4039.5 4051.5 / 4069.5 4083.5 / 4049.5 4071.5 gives -2.2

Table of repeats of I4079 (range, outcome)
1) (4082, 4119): 0.505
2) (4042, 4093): 0.218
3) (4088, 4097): 0.521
